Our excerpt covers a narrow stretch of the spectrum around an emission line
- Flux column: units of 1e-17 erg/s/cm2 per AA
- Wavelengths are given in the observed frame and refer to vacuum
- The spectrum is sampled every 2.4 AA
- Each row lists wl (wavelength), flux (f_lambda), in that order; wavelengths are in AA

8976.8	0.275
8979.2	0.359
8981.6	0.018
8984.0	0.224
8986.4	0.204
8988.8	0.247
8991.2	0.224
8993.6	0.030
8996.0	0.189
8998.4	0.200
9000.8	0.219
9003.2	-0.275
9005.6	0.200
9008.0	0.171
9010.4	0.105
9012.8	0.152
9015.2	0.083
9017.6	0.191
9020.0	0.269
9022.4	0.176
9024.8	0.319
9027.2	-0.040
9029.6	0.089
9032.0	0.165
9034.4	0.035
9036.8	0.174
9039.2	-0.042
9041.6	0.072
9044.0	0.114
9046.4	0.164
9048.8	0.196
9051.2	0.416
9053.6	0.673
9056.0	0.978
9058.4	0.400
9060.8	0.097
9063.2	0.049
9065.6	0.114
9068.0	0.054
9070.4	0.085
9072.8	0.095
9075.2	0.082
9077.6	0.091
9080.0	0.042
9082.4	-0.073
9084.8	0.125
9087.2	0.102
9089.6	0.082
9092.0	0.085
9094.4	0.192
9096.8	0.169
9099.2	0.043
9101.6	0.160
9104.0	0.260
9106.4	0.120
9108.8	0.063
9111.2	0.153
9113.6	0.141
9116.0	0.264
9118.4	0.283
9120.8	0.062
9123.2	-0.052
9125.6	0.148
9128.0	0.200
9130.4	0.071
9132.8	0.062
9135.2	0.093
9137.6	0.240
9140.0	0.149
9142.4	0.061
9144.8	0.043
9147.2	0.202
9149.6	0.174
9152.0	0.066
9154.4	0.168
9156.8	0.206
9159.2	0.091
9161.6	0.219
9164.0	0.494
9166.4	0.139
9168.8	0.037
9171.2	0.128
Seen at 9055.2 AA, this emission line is Hbeta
